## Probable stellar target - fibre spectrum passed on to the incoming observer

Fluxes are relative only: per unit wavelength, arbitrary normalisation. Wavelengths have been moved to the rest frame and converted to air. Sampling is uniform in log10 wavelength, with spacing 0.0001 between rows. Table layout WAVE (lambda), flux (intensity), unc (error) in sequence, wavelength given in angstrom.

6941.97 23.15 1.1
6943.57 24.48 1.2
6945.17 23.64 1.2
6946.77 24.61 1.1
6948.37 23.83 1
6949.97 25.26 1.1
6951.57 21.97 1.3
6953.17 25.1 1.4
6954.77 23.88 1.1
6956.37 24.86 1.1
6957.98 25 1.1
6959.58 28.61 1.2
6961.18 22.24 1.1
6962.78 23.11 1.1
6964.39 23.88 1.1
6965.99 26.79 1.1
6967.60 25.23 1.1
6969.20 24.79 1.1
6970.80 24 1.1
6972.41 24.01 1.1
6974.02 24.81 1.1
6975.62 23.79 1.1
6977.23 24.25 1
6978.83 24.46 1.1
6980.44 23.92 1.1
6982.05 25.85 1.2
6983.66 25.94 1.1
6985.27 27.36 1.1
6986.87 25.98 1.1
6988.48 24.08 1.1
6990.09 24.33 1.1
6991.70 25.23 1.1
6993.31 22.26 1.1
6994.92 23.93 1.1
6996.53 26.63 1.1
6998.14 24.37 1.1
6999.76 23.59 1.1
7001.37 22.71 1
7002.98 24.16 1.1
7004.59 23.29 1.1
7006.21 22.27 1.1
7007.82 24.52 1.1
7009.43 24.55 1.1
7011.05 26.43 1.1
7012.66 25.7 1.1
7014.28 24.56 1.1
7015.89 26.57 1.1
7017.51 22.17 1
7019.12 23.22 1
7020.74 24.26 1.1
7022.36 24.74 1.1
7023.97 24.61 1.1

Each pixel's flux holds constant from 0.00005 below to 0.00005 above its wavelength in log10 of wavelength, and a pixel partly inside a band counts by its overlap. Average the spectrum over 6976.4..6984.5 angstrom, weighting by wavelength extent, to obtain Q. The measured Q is 24.9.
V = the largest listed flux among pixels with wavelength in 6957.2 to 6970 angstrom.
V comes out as 28.61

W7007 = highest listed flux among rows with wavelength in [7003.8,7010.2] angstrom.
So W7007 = 24.55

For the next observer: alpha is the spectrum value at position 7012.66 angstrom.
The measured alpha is 25.7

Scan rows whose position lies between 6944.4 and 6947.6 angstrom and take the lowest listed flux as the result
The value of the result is 23.64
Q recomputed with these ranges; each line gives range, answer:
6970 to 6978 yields 24.2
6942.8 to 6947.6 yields 24.2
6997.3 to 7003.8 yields 23.7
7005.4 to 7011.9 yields 24.5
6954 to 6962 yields 24.9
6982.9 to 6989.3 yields 25.9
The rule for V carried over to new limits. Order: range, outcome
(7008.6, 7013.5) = 26.43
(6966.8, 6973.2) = 25.23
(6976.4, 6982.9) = 25.85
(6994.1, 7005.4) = 26.63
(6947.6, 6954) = 25.26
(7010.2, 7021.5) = 26.57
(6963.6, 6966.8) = 26.79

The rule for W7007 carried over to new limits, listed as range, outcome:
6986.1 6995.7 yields 25.98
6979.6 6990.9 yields 27.36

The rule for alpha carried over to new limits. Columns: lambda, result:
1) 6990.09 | 24.33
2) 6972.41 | 24.01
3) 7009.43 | 24.55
